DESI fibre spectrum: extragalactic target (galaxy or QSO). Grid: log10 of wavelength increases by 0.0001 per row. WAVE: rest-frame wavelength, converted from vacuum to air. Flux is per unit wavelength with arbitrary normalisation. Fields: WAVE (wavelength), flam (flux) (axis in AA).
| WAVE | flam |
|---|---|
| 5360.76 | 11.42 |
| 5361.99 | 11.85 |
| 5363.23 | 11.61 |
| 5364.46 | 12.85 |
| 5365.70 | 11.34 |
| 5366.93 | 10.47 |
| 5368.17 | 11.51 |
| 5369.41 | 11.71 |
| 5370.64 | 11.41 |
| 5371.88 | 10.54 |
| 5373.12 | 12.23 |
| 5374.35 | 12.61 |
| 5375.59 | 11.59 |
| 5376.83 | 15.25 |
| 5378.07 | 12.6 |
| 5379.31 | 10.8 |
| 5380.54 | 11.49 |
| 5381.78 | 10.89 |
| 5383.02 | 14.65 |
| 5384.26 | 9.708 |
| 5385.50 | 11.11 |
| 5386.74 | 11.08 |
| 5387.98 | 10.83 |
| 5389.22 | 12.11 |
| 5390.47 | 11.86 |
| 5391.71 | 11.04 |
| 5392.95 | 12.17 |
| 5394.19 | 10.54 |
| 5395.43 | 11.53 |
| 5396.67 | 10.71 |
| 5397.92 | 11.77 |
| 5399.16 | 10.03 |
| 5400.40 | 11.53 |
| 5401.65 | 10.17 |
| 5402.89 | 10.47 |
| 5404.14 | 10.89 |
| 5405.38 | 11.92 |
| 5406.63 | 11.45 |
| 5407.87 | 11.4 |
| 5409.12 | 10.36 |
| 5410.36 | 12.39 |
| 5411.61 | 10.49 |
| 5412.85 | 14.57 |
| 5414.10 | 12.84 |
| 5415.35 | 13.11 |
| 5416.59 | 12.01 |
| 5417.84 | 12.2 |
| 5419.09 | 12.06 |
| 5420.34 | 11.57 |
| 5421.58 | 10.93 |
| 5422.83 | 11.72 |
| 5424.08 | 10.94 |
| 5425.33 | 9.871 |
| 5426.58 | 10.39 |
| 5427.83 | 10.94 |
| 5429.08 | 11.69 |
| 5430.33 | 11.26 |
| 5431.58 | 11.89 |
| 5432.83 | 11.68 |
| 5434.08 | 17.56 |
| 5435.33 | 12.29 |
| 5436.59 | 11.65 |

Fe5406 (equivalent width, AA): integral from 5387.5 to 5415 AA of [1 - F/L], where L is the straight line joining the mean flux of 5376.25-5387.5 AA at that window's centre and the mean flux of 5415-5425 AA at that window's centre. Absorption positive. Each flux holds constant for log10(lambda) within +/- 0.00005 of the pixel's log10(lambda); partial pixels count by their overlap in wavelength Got 0.9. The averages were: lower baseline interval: 11.9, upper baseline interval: 11.7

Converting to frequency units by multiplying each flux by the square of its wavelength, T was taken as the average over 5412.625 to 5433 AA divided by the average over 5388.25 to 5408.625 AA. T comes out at 1.05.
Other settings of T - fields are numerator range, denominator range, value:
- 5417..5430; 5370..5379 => 0.93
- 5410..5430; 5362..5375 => 1.03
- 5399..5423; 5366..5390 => 1.01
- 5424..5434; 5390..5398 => 1.02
